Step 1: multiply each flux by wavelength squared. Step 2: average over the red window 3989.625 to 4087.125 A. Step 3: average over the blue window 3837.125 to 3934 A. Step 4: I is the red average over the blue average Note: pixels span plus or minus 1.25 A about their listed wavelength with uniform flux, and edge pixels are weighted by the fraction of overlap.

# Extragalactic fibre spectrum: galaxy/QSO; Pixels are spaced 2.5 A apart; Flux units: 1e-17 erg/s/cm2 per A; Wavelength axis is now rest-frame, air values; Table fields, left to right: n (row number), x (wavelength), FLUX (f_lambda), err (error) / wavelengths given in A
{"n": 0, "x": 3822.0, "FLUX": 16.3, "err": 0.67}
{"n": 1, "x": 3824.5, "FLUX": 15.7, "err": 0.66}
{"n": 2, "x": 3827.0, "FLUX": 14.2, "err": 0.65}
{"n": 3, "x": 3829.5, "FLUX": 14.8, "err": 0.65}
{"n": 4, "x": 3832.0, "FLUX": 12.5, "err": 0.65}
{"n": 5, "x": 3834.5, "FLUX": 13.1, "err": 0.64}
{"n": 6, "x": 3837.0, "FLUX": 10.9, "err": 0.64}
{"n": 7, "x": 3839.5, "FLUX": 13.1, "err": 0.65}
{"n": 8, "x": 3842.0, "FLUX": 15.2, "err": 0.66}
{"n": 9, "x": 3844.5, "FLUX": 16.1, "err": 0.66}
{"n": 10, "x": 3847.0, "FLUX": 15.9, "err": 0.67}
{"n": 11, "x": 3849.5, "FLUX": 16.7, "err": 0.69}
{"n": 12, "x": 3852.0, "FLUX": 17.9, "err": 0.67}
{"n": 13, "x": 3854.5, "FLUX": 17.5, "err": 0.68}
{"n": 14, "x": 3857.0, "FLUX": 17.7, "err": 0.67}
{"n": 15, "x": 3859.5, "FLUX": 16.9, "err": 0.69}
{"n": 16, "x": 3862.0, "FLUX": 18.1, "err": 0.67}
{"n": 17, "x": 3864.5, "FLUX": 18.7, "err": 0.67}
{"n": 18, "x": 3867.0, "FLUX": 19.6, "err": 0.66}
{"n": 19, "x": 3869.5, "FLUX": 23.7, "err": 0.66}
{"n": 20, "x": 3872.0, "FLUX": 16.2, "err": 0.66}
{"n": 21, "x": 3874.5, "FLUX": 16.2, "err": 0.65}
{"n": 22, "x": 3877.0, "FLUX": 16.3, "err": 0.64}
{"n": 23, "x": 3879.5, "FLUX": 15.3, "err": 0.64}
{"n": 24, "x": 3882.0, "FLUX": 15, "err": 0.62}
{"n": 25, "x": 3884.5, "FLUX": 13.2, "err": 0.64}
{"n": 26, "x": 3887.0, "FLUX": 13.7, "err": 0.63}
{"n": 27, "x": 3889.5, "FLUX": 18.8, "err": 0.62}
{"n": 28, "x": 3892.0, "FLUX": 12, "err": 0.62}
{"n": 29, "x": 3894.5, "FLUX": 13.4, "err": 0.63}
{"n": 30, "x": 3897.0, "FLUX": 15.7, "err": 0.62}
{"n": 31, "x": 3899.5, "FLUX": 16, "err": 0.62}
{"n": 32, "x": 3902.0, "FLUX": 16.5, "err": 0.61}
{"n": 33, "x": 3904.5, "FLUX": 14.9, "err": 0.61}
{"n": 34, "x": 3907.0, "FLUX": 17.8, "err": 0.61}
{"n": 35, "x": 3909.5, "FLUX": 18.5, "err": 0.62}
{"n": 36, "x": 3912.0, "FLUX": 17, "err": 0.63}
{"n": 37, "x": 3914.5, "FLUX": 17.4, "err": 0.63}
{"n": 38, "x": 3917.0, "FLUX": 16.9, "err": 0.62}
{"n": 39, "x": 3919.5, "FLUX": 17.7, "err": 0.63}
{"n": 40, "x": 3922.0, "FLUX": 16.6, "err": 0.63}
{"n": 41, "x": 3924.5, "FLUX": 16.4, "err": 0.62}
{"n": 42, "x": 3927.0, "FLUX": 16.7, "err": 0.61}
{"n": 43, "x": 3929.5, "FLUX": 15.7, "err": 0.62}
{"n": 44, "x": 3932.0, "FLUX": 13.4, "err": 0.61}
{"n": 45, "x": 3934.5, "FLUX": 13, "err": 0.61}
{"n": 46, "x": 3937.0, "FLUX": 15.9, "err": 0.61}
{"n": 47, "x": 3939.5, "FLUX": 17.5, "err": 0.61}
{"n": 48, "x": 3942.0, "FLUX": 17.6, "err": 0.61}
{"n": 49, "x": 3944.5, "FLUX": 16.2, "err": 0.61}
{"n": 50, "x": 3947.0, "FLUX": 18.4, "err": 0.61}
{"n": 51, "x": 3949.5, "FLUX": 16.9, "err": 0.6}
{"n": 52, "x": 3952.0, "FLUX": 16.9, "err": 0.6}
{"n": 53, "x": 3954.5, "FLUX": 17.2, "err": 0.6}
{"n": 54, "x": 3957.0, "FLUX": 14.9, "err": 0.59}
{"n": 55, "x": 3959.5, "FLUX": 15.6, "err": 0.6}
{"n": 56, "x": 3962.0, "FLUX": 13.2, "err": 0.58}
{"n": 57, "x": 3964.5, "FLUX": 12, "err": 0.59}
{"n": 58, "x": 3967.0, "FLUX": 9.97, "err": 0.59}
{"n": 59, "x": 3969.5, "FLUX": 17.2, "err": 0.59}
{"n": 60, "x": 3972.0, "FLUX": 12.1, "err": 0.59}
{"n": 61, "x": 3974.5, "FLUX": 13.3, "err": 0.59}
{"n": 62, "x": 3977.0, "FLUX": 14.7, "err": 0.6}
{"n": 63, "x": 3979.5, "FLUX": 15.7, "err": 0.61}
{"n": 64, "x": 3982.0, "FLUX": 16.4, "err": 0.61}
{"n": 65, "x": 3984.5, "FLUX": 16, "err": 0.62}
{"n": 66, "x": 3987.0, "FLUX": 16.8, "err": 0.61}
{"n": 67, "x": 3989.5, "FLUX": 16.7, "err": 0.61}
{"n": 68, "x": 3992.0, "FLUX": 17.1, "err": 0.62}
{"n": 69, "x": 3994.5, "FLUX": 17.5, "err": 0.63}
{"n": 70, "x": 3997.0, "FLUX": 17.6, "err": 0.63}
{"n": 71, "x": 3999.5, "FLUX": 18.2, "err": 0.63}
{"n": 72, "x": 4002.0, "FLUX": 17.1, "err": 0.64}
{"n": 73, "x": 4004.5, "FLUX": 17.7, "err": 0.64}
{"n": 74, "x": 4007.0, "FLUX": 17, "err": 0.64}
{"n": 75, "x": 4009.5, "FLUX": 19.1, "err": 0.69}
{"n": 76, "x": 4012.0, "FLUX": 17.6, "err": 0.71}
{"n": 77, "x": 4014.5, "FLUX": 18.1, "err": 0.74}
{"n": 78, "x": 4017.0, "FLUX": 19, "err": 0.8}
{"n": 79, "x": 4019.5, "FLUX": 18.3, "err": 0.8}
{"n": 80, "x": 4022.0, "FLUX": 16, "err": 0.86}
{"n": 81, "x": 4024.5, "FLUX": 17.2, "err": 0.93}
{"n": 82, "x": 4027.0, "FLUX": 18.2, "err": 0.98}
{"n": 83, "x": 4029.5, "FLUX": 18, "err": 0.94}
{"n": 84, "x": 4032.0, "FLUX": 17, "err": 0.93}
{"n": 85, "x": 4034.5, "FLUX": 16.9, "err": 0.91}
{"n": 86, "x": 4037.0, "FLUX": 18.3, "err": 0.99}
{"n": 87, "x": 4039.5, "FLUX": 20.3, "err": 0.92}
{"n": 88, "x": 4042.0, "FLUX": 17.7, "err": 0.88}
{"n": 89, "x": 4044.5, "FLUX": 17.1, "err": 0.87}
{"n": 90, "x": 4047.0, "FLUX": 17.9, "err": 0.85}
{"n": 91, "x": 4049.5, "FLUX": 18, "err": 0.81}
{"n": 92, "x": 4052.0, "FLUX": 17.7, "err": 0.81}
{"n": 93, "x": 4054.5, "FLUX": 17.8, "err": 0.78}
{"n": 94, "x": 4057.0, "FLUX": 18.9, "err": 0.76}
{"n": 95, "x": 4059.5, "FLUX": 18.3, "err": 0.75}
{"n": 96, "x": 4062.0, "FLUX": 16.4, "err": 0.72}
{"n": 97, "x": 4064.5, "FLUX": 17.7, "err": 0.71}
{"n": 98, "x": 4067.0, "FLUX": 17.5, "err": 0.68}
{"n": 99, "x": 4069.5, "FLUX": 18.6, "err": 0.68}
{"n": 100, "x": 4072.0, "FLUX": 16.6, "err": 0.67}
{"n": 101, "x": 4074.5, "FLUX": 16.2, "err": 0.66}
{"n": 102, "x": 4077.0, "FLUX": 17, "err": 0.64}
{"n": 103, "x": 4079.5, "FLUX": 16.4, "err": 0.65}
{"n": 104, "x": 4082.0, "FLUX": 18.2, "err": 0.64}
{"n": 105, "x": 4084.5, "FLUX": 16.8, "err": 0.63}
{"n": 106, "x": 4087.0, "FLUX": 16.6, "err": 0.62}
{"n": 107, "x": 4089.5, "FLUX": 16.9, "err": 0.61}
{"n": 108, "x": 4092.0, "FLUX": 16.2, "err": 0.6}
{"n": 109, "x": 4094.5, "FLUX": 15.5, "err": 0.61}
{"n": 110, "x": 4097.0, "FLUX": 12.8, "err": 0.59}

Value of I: 1.2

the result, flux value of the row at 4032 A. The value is 17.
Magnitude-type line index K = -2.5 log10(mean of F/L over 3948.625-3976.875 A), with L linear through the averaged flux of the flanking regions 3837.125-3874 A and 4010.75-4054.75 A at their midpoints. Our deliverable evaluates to 0.21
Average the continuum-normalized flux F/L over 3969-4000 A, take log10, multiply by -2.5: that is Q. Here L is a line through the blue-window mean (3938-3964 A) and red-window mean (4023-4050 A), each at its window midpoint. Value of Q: 0.06 mag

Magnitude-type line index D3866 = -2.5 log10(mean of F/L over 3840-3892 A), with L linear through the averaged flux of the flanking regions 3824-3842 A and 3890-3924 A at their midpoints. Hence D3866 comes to -0.143 mag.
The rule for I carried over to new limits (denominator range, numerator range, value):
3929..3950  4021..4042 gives 1.16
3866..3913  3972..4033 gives 1.11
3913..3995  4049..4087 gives 1.17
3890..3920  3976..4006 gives 1.09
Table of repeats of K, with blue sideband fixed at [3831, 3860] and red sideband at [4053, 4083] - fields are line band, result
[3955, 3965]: 0.147 mag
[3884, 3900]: 0.074 mag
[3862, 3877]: -0.197 mag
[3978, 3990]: 0.025 mag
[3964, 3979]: 0.227 mag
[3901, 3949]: -0.032 mag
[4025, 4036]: -0.027 mag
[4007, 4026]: -0.056 mag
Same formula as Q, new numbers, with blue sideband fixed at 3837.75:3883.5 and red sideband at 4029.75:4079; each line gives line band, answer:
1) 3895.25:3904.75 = 0.09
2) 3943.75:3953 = 0.01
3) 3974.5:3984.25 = 0.13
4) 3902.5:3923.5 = 0.00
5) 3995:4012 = -0.02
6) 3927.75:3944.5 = 0.11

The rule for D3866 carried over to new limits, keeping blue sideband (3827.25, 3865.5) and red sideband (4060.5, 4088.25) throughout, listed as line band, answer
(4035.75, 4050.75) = -0.08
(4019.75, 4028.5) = -0.03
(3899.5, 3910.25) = -0.05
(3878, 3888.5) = 0.10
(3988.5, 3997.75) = -0.04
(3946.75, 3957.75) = -0.03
